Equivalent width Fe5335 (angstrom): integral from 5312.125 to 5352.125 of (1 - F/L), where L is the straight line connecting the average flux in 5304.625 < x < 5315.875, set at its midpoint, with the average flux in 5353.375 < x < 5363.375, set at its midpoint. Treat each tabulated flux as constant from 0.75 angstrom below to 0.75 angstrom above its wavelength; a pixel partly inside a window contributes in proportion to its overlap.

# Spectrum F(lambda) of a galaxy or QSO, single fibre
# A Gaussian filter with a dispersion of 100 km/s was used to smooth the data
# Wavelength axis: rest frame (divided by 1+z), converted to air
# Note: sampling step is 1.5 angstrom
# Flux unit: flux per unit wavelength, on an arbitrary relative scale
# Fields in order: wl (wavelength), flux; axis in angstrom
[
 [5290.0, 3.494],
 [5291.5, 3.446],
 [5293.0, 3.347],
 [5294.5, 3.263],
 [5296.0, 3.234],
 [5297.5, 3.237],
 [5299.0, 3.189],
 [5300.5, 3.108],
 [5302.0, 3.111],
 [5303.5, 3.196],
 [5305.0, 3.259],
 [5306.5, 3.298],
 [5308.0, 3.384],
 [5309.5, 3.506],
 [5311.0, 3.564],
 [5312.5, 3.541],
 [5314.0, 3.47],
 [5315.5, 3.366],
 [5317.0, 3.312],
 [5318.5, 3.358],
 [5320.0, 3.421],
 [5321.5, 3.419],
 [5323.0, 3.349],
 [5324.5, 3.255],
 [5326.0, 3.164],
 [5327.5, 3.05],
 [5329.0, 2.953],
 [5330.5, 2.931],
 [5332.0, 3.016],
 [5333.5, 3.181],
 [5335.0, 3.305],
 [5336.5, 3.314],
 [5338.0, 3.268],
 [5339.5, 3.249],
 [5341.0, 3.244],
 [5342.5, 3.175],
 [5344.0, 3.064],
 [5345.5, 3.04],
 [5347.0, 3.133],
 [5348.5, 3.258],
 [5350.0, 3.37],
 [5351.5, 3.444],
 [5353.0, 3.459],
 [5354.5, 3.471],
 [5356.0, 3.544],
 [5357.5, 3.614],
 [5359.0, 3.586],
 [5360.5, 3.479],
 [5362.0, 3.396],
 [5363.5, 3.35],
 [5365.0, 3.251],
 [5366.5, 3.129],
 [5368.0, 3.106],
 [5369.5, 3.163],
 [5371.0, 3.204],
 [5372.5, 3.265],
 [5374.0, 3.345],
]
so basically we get 2.5 angstrom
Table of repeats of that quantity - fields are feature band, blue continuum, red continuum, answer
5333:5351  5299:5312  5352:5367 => 0.90 angstrom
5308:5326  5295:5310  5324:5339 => -1.16 angstrom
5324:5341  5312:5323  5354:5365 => 1.36 angstrom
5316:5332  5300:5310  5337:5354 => 0.21 angstrom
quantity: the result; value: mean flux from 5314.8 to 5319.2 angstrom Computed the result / 3.34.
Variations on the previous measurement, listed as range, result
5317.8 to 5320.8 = 3.39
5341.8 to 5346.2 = 3.09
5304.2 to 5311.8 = 3.4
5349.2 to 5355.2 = 3.43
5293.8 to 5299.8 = 3.23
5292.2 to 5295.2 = 3.31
